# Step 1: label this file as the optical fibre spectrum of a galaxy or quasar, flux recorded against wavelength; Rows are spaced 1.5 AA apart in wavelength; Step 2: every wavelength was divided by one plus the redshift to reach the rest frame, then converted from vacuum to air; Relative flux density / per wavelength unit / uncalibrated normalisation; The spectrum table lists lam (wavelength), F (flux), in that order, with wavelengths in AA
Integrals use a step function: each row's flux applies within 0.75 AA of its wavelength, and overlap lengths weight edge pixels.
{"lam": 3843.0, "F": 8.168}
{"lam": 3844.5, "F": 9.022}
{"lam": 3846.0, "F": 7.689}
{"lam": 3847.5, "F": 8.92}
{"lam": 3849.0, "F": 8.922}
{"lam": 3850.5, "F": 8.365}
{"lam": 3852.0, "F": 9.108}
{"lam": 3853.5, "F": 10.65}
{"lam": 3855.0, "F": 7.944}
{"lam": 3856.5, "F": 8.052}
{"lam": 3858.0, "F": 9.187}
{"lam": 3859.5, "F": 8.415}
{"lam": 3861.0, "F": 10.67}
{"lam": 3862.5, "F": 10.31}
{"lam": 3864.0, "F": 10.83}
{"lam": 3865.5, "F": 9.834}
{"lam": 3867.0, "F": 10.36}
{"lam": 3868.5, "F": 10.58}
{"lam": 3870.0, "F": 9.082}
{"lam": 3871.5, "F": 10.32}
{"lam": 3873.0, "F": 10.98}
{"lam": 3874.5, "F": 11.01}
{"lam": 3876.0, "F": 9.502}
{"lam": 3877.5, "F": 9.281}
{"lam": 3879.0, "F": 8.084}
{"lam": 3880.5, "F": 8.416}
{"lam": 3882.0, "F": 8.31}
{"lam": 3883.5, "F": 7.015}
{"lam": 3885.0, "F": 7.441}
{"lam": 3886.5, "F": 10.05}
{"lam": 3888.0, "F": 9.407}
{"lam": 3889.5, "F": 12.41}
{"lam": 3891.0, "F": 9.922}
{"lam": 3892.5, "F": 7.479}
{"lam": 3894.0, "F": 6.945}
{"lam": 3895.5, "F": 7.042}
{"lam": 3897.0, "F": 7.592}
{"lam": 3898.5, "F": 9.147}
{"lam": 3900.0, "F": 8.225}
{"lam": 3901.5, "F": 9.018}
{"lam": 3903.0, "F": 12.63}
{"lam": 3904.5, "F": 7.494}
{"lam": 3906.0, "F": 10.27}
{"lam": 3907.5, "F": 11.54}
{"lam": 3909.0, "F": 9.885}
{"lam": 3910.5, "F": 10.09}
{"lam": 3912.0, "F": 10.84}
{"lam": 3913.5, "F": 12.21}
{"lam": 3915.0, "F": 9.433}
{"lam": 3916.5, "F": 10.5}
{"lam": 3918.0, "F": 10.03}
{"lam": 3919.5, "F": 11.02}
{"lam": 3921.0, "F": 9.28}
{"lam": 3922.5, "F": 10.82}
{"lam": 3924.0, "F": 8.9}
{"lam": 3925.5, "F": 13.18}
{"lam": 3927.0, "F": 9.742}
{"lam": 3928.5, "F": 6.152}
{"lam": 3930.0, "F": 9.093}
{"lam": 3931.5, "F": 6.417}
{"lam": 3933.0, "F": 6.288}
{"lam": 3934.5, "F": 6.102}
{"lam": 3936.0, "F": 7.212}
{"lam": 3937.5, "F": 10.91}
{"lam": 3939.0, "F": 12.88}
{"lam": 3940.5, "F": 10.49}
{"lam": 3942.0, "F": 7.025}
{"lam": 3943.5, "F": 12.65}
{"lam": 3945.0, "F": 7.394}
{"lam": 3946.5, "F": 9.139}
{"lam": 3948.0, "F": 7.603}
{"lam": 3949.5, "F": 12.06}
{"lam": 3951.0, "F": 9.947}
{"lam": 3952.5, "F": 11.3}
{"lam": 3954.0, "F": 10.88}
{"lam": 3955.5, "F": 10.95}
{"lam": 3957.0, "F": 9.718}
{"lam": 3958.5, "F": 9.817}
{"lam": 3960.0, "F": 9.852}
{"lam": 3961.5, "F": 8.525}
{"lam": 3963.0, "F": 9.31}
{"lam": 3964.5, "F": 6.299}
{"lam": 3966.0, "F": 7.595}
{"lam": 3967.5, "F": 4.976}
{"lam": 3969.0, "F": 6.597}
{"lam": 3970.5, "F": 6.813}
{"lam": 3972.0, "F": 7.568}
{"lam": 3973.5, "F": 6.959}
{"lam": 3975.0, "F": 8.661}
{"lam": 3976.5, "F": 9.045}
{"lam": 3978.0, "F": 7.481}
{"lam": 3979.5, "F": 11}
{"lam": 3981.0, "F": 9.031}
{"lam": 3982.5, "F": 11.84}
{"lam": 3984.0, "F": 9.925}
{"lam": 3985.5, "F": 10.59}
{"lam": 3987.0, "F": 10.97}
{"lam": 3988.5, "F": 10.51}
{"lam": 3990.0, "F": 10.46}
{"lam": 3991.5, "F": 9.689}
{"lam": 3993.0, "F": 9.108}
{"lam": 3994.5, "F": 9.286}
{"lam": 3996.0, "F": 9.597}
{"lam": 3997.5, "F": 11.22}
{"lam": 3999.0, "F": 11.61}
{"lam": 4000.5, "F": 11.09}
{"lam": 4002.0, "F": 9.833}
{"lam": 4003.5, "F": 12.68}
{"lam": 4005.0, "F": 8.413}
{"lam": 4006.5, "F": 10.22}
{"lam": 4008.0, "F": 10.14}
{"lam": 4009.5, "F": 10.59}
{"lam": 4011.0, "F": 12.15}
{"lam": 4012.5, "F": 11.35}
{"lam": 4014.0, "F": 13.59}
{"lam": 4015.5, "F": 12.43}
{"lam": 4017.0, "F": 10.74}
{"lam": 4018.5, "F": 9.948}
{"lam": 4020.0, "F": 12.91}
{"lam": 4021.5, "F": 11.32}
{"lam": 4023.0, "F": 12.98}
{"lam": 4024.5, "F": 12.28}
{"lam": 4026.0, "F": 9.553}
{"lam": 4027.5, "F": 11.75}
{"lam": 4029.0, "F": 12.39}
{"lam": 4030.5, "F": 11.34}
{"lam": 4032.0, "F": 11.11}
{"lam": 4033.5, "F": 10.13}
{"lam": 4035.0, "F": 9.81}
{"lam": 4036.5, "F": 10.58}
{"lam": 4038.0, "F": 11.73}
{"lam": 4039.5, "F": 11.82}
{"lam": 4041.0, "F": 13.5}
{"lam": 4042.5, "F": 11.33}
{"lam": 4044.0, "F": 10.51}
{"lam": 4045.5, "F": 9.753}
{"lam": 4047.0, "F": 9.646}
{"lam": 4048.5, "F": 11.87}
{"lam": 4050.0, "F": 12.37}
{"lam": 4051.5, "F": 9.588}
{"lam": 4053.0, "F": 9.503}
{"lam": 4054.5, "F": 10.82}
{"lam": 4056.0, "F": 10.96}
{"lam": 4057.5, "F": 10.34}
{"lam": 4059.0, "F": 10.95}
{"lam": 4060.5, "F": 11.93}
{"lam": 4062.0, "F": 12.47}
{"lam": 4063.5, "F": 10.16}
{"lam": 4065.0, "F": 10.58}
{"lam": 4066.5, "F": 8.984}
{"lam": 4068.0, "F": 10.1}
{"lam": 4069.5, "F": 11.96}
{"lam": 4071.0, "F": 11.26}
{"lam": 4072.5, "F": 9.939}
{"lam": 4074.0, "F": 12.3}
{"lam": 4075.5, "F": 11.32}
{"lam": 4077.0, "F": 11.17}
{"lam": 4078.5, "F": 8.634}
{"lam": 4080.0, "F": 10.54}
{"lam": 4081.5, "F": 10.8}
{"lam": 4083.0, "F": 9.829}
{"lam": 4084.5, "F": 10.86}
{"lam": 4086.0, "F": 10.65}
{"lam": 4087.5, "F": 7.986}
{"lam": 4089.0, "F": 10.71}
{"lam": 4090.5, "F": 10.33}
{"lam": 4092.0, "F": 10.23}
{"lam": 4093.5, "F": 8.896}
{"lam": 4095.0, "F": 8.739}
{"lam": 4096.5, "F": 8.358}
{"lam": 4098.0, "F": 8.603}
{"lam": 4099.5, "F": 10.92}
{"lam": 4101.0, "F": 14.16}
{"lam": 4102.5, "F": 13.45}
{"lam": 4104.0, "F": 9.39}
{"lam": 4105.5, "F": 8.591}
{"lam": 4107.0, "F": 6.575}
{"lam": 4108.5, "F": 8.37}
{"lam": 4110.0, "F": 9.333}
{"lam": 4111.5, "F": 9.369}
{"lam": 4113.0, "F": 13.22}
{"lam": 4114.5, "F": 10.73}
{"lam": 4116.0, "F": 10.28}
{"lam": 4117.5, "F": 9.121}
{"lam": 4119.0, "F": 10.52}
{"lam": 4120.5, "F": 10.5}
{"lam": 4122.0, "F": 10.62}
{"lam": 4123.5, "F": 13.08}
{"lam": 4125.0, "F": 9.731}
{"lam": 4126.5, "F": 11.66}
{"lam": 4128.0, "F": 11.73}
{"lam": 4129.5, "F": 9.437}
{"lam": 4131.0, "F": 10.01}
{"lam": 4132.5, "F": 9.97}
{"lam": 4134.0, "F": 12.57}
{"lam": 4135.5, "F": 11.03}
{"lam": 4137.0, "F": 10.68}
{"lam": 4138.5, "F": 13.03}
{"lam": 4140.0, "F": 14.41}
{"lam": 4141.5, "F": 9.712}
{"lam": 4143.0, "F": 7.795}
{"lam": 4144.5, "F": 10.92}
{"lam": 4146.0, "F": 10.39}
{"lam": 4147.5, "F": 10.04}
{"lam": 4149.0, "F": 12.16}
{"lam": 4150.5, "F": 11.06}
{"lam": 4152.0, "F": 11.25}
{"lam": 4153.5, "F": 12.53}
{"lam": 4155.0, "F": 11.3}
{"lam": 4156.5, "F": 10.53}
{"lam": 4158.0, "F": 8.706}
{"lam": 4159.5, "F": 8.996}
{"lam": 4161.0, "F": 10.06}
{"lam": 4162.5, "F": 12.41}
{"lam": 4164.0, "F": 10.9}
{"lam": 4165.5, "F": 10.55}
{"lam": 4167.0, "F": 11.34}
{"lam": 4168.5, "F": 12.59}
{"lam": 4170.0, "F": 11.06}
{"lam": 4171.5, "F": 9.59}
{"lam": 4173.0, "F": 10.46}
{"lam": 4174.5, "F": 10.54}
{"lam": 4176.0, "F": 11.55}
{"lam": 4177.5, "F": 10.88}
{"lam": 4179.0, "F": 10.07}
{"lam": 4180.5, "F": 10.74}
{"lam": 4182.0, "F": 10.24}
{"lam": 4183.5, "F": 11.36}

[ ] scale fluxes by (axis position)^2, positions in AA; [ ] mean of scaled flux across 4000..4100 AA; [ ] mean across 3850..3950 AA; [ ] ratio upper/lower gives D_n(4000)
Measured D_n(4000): 1.24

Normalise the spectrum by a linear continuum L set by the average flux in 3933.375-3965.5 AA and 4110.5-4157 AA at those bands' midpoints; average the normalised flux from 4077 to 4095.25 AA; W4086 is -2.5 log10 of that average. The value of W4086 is 0.07 mag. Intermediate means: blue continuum 9.47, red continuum 10.9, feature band 9.94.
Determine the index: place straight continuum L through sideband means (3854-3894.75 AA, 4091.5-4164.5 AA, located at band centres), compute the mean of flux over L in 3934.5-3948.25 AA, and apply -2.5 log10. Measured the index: 0.03 mag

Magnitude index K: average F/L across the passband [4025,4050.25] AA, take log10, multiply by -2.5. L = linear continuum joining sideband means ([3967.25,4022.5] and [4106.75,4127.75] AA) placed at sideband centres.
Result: -0.097 mag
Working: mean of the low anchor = 10.1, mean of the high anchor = 10.3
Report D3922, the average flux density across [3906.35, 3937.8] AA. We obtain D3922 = 9.5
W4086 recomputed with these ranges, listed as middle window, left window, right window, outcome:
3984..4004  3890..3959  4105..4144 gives -0.065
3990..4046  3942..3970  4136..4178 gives -0.147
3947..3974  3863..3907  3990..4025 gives 0.181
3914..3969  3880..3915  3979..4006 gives 0.061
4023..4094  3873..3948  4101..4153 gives -0.057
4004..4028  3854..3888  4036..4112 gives -0.116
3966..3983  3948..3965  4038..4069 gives 0.233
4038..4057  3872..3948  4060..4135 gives -0.090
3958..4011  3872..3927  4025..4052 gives 0.123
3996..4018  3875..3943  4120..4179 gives -0.119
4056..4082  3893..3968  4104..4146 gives -0.068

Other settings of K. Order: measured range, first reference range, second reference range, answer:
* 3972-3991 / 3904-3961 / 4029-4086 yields 0.06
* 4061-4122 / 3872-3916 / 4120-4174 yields 0.03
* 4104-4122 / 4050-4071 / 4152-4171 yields 0.12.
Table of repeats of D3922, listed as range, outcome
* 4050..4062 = 10.8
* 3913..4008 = 9.46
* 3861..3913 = 9.48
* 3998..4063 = 11.2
